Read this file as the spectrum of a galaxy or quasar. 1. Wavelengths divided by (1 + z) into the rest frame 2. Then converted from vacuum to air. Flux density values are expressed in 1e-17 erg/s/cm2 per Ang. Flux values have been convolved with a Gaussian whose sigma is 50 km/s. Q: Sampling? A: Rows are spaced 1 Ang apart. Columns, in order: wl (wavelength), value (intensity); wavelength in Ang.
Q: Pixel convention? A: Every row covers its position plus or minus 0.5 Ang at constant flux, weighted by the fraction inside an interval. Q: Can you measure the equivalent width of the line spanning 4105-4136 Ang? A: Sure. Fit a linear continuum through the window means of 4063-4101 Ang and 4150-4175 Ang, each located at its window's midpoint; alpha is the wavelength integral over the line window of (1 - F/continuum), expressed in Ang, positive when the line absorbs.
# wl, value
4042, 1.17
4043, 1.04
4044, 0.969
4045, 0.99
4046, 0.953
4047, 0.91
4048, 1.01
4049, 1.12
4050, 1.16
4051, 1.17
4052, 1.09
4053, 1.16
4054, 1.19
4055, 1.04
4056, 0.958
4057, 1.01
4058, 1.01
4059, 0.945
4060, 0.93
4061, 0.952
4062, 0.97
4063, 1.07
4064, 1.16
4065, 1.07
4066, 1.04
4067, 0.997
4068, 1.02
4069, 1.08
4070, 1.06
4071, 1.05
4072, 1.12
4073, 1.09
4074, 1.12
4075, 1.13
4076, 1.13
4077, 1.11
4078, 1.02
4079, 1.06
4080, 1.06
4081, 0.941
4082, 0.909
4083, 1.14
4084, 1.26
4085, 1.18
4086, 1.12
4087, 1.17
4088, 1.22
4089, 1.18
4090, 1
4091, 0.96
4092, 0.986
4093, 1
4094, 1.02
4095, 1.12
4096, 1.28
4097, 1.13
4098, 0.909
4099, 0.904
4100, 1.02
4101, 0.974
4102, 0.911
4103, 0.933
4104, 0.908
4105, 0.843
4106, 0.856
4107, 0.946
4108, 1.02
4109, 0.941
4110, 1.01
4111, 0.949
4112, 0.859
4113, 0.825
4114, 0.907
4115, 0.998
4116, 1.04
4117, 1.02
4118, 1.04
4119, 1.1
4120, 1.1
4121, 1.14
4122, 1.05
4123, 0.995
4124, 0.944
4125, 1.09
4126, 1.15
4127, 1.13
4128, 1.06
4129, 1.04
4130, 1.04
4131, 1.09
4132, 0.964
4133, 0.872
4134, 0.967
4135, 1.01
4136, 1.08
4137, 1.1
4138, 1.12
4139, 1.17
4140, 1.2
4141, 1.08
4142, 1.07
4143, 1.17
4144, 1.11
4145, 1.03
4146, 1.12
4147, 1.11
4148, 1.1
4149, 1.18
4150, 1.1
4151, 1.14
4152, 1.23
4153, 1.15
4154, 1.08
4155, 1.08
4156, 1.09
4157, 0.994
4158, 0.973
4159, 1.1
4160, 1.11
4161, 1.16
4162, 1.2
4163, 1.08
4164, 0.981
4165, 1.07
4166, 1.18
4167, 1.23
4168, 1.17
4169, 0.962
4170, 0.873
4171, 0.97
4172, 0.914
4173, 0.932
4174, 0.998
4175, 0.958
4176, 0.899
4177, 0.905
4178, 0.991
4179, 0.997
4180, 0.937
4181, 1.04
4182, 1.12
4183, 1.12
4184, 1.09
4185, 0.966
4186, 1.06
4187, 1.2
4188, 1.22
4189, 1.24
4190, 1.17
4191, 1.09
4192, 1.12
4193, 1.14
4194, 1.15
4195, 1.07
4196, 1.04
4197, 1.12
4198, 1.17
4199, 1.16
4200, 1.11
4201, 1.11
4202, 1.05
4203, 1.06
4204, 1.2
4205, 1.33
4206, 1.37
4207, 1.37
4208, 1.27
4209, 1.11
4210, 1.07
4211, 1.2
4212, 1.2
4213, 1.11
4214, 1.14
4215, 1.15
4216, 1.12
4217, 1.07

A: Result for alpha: 1.9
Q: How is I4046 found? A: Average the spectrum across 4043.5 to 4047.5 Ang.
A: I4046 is 0.956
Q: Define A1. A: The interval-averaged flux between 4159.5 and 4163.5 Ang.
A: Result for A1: 1.14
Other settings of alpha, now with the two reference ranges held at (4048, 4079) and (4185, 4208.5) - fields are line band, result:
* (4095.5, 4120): 2.7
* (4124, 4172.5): 2.0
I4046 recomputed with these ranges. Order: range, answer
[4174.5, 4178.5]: 0.938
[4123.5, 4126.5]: 1.06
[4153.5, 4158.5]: 1.04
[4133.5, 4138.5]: 1.06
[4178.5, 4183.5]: 1.04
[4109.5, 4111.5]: 0.98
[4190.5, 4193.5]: 1.12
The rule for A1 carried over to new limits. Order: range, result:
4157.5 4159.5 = 1.04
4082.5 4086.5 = 1.18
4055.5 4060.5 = 0.971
